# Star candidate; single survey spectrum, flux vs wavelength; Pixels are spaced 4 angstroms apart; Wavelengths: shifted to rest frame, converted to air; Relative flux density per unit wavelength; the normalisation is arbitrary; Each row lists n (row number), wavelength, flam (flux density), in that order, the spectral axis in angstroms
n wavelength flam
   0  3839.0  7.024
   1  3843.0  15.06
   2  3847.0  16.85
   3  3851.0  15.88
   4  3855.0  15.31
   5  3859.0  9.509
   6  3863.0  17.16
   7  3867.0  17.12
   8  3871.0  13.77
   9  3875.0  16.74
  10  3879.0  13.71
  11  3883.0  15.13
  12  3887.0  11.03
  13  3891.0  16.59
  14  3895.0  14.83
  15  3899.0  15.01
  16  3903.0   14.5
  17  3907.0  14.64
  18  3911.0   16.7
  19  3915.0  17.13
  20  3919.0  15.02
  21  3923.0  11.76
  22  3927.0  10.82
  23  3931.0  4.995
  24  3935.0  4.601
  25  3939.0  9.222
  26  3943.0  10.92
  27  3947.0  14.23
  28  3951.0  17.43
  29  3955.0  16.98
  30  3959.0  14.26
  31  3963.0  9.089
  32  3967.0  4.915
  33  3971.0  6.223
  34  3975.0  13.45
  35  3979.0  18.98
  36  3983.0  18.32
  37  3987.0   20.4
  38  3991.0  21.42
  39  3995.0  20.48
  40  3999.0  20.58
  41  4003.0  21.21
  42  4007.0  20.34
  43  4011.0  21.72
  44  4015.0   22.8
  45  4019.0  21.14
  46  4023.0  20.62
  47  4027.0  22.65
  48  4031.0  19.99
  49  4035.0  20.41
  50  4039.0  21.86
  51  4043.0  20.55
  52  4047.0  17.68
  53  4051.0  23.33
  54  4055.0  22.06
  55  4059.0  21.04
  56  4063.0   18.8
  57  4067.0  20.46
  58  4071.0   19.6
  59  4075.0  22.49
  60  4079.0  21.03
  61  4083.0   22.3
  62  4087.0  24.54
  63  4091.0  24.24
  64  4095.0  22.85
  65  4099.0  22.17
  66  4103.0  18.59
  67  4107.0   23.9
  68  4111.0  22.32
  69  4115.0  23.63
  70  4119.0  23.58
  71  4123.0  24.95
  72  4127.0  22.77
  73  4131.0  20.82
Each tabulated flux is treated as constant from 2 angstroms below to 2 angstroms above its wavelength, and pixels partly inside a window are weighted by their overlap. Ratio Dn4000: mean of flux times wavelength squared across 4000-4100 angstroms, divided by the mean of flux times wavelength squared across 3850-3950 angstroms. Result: 1.72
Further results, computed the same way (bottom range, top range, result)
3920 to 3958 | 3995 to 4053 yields 1.92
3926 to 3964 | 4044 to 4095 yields 2.02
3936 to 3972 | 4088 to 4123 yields 2.16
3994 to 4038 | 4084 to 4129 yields 1.14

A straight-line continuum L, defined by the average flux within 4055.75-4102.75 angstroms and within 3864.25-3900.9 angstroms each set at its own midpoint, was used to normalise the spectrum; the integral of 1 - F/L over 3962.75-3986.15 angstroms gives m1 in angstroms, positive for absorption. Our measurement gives 7.4 angstroms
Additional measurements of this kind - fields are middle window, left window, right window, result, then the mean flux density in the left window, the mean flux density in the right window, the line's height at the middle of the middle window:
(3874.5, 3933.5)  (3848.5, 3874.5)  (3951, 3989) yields 3.12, 14.9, 13.8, 14.5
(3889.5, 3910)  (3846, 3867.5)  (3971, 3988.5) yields 0.53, 15.1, 16.4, 15.6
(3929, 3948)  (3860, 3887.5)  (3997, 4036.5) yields 9.95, 15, 21.2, 17.8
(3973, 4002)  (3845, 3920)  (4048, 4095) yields -0.52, 15.1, 21.8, 18.8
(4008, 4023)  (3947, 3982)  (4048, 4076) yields -3.96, 12.9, 20.9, 17.1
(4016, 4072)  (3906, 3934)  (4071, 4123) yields -3.48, 12.7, 22.6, 19.6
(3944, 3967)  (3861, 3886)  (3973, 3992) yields 5.46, 15.4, 18.4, 17.6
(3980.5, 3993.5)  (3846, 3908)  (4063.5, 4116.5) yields -1.02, 14.8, 22.1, 18.6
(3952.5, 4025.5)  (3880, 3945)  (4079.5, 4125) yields -1.79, 12.7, 22.9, 16.8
